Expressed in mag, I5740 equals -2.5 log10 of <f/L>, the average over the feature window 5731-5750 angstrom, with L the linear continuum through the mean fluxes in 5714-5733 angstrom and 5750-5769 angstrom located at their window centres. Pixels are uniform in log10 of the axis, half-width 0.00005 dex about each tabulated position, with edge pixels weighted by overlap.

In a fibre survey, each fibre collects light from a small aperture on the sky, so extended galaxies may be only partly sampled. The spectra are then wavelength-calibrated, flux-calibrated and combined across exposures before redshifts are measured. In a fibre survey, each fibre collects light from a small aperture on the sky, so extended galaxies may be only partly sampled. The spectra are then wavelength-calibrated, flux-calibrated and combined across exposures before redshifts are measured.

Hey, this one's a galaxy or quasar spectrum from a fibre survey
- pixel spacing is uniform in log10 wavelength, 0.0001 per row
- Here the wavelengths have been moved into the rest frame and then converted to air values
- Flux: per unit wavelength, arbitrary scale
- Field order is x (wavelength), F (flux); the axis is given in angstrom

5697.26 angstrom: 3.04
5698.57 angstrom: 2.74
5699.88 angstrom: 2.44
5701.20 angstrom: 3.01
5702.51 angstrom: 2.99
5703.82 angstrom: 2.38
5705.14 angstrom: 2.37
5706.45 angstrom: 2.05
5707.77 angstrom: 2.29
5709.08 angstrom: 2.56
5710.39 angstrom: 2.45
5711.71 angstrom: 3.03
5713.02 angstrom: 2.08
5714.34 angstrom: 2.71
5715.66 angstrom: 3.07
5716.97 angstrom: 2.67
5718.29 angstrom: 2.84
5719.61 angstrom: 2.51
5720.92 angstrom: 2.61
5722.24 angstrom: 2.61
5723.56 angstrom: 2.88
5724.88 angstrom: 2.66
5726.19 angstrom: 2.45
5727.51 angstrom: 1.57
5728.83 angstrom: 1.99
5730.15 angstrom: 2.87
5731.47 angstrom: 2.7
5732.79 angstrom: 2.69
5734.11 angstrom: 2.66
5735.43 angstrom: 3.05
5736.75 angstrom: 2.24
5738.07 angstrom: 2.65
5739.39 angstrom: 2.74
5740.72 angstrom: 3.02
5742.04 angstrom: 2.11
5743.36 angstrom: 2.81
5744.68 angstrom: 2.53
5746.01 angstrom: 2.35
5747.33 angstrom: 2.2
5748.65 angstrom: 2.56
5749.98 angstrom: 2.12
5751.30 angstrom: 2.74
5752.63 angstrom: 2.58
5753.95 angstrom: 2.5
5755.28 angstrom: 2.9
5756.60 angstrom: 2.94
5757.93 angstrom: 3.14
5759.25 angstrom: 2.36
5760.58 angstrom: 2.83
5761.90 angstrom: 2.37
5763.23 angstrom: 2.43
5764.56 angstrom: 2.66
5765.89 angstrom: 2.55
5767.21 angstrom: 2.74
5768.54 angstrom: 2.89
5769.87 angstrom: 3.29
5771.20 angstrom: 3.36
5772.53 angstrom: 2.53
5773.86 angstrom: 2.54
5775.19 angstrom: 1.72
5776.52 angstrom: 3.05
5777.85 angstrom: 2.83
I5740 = 0.020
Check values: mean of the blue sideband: 2.58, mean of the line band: 2.57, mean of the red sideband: 2.67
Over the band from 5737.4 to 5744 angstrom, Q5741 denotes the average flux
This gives 2.66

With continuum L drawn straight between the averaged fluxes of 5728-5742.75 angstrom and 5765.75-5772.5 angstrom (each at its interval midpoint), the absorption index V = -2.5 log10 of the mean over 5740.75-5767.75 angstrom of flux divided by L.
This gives 0.088 mag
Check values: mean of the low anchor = 2.6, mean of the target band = 2.58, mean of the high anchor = 2.96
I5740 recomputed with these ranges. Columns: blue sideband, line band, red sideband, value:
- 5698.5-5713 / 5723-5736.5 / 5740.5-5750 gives -0.02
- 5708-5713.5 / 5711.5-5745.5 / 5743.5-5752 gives -0.05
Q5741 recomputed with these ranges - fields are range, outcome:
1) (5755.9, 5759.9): 2.82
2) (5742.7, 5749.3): 2.49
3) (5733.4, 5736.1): 2.85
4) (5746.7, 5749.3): 2.38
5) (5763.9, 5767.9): 2.65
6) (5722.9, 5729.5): 2.31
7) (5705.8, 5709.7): 2.3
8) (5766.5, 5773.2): 2.96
